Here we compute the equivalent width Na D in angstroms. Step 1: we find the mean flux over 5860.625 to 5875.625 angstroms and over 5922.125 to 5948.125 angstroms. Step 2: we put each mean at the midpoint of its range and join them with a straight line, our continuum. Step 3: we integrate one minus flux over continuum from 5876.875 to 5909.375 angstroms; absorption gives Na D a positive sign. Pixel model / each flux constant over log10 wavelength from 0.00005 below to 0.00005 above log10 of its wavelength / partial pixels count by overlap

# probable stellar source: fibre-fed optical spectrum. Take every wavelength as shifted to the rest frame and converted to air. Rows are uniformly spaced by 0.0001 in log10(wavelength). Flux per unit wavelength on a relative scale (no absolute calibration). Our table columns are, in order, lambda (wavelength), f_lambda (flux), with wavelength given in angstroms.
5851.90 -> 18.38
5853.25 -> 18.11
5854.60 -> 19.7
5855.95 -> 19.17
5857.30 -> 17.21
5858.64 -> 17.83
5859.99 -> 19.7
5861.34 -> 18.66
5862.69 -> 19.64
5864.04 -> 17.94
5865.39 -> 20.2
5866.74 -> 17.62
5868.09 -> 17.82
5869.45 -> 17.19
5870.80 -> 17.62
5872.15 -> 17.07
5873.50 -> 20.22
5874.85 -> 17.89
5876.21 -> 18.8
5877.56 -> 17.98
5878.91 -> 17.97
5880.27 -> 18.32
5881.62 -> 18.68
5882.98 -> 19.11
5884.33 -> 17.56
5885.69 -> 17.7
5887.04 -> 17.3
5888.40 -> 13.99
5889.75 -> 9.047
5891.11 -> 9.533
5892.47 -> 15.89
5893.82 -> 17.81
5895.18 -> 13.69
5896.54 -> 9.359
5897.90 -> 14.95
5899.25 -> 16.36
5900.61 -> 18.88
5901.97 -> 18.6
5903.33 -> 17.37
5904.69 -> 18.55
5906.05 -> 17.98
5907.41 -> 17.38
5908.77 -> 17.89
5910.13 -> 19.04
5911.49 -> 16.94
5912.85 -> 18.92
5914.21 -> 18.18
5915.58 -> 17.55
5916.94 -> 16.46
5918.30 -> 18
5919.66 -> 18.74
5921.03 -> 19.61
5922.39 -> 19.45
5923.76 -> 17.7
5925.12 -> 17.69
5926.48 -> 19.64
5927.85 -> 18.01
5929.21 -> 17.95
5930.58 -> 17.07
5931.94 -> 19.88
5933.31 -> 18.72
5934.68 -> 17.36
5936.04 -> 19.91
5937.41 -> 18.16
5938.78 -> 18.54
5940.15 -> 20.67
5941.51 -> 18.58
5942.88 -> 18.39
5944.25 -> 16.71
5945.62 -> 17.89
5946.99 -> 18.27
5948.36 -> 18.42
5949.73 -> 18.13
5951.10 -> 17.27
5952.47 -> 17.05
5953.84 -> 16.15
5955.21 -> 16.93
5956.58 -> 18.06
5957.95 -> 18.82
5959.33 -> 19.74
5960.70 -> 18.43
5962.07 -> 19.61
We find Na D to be 3.63 angstroms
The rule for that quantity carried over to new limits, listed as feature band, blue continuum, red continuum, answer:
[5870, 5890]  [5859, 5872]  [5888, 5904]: -0.99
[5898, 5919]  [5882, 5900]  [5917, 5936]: -1.50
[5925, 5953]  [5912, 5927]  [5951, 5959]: -0.71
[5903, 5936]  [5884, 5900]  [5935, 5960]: -3.98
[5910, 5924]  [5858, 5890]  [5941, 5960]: -0.28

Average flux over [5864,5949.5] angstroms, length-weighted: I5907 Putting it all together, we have 17.6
